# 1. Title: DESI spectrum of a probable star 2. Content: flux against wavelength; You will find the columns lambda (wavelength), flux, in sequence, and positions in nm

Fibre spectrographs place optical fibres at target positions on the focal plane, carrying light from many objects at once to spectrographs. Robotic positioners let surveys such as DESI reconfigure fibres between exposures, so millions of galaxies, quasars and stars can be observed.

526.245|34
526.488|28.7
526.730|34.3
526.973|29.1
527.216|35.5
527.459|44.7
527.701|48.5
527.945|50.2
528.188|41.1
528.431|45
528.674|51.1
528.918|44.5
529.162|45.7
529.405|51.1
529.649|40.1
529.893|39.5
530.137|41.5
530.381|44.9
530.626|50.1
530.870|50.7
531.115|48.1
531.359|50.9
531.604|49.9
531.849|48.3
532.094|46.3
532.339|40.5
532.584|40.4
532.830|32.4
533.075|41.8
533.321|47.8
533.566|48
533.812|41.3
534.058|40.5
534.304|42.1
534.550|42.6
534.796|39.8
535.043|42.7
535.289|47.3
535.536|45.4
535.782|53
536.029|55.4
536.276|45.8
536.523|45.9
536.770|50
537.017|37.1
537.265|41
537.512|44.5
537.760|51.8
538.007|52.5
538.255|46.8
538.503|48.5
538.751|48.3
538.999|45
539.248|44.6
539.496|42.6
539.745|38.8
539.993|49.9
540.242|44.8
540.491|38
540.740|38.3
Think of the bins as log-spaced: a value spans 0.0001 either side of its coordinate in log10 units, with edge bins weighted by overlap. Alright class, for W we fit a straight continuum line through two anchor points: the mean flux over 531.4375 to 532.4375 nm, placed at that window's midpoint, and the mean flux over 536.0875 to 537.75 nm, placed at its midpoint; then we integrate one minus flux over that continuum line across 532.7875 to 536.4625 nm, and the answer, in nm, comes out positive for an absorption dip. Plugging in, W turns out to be 0.08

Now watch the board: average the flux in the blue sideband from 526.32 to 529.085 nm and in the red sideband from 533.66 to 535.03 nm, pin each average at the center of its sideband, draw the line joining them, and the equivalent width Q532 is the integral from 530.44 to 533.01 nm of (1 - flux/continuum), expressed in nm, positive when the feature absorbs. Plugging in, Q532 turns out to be -0.27 nm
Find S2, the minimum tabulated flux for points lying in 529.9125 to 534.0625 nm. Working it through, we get 32.4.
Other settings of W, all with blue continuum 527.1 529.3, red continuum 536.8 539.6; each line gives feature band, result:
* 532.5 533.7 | 0.090 nm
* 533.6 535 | 0.118 nm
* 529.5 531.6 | -0.030 nm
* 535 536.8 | -0.103 nm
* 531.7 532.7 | 0.031 nm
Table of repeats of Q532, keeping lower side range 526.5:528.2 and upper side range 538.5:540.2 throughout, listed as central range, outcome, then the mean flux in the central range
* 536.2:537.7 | -0.01 nm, 44.3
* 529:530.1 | -0.09 nm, 43.9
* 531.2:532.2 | -0.17 nm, 48.9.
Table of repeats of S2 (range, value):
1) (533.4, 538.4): 37.1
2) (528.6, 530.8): 39.5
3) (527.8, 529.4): 41.1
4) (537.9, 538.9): 46.8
